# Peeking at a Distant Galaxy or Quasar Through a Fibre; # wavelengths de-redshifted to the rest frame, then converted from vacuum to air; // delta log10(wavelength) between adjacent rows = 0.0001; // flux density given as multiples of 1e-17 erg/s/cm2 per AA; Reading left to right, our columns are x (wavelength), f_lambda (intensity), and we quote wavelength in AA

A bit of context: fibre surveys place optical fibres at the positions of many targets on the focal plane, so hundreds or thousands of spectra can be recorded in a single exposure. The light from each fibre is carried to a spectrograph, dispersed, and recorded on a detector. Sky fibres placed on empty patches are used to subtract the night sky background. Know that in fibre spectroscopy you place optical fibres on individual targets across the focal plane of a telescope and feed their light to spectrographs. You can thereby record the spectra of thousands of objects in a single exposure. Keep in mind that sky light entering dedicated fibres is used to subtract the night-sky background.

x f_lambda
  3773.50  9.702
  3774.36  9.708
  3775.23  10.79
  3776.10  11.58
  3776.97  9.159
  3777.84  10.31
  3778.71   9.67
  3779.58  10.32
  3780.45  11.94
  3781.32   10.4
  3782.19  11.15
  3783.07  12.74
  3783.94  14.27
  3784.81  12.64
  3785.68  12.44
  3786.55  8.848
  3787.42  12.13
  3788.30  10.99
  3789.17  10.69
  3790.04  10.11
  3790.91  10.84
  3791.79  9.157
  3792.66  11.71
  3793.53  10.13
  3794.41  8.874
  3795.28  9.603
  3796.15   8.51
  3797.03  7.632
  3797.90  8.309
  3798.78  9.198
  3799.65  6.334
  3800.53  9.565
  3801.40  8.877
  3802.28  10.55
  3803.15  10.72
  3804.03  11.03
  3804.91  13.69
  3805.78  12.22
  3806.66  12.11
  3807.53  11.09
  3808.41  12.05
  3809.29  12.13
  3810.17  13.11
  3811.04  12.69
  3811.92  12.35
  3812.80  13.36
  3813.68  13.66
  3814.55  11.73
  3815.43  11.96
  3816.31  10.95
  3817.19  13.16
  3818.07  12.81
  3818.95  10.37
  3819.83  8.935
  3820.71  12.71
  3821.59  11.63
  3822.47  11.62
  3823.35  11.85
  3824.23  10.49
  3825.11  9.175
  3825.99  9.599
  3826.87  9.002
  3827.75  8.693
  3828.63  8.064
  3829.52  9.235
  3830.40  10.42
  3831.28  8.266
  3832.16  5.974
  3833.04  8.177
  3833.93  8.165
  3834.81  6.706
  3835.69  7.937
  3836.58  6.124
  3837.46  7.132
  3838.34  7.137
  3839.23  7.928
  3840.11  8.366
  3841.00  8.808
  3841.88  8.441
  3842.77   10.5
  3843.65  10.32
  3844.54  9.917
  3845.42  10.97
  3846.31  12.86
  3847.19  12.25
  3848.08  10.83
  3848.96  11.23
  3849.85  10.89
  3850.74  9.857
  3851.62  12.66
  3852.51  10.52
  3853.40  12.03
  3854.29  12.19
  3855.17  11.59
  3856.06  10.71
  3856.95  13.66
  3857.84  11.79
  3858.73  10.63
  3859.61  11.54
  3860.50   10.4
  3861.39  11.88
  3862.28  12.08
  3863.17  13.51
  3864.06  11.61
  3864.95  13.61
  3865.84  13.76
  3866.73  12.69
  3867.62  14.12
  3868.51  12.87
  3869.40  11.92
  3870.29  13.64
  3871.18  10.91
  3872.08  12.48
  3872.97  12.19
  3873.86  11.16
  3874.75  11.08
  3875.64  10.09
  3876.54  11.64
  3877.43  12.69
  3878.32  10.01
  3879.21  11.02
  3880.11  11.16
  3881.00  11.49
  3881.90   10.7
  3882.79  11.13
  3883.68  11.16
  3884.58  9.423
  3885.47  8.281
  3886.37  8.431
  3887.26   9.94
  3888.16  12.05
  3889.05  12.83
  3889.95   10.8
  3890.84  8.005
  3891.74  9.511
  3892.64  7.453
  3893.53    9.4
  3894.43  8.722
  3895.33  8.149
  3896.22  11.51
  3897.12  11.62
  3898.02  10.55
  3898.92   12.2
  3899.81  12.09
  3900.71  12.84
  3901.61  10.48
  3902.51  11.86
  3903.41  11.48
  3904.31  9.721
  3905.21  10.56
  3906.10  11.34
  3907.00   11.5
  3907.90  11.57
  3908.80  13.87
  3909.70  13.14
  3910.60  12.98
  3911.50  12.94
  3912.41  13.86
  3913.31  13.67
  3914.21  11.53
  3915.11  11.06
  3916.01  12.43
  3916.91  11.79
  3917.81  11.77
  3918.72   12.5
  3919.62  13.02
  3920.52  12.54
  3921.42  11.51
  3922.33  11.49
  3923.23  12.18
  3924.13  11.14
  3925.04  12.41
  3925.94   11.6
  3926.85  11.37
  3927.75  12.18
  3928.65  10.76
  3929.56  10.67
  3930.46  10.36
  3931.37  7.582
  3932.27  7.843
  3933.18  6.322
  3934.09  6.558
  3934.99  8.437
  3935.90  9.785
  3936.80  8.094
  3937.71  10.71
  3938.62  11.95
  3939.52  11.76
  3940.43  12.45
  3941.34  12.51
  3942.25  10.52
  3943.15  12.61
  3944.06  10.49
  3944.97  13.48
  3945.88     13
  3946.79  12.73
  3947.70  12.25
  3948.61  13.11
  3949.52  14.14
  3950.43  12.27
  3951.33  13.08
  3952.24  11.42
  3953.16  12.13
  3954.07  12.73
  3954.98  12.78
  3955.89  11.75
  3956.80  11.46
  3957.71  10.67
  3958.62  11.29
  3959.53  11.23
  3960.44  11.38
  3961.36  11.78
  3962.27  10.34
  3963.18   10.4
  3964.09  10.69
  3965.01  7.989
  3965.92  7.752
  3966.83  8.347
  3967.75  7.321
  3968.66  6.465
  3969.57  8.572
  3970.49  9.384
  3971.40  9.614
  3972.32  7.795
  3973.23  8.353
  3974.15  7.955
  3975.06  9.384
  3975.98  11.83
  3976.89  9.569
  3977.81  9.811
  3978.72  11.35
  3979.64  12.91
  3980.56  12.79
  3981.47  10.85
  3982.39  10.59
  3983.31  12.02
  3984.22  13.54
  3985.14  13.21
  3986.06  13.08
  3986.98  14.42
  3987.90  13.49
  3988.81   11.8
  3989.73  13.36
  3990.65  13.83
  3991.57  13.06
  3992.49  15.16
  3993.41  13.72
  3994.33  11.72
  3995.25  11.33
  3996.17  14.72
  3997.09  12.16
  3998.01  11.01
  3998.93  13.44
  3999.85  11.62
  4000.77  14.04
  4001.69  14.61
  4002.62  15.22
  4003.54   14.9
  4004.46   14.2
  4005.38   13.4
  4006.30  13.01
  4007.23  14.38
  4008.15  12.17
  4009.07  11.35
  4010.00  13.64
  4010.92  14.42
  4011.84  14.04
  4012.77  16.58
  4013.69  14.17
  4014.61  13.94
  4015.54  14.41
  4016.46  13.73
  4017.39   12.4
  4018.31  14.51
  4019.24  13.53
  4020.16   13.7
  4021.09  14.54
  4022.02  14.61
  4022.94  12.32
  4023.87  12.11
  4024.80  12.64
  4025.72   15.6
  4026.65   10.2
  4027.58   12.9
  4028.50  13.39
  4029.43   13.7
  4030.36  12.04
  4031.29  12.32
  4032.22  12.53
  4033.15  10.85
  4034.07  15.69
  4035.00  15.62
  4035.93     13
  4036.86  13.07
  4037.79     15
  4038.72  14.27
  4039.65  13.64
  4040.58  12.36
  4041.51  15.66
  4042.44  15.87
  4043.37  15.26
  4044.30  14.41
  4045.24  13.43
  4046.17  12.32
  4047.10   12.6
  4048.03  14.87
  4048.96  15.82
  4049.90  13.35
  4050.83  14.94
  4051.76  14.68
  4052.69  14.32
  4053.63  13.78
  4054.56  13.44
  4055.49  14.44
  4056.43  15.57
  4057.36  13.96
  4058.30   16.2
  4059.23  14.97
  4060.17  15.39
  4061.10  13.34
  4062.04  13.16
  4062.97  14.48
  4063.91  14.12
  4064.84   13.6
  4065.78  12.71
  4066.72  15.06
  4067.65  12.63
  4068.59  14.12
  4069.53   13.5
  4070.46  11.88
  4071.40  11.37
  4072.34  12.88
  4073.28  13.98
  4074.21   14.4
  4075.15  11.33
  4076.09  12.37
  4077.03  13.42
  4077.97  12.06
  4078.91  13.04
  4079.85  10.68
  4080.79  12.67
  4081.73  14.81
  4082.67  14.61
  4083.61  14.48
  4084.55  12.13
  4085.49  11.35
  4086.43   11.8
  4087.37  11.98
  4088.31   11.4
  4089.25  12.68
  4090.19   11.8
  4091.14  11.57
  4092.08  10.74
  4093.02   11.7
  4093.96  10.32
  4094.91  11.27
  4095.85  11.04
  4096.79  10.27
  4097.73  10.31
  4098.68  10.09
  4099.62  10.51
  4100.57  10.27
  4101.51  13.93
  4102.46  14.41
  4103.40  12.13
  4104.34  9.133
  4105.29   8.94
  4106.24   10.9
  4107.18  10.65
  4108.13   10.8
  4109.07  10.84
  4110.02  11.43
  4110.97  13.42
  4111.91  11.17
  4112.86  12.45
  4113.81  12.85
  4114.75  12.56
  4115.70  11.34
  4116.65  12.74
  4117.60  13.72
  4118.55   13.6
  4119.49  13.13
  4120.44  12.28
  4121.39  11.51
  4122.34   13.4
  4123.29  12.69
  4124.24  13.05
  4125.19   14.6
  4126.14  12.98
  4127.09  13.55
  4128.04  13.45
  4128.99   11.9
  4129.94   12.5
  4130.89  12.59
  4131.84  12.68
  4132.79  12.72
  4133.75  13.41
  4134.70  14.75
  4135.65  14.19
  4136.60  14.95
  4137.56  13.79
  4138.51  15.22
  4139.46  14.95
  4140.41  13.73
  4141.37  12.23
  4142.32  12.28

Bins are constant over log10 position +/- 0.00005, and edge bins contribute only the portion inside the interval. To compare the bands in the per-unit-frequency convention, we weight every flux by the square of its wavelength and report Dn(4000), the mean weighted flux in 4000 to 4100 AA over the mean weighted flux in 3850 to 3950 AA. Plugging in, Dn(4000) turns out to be 1.27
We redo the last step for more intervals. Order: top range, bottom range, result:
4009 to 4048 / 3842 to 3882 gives 1.27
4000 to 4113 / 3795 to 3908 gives 1.35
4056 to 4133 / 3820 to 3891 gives 1.33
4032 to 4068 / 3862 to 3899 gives 1.39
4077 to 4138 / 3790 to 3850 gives 1.40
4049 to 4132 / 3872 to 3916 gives 1.26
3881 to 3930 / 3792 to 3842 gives 1.18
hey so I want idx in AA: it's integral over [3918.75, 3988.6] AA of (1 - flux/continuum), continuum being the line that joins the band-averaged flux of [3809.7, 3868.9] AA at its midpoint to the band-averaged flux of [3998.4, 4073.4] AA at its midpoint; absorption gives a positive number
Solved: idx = 8.66 AA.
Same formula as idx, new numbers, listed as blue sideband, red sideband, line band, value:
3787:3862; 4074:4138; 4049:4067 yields -3.5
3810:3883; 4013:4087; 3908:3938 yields 1.8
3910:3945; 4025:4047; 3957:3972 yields 3.0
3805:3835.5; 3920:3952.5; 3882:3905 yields 1.3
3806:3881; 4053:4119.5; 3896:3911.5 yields -0.6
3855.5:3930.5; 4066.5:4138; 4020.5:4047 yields -3.2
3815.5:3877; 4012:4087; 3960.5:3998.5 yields 4.7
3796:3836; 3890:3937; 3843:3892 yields -3.3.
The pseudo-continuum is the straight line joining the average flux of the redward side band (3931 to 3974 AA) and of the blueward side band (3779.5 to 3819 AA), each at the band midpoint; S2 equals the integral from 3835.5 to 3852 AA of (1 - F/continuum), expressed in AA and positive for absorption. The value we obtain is 1.81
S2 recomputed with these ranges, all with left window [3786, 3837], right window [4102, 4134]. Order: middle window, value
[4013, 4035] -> -3.2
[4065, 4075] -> -1.0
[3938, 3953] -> -1.6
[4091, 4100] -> 1.1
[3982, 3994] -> -1.8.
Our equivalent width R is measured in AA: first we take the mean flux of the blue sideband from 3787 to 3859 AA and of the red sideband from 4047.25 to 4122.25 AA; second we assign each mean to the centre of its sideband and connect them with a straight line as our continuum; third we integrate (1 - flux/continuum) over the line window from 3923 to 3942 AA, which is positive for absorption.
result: 1.7 AA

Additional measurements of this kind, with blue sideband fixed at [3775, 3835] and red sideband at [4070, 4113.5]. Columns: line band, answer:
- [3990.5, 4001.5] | -1.5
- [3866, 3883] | -1.4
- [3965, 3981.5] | 2.9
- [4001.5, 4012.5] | -2.2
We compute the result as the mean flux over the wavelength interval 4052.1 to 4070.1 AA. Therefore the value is 14.1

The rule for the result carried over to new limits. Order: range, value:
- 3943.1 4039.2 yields 12.3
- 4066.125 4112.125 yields 12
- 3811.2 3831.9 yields 10.9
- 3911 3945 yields 11.1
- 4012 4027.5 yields 13.7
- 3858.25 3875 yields 12.2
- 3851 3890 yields 11.6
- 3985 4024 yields 13.5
